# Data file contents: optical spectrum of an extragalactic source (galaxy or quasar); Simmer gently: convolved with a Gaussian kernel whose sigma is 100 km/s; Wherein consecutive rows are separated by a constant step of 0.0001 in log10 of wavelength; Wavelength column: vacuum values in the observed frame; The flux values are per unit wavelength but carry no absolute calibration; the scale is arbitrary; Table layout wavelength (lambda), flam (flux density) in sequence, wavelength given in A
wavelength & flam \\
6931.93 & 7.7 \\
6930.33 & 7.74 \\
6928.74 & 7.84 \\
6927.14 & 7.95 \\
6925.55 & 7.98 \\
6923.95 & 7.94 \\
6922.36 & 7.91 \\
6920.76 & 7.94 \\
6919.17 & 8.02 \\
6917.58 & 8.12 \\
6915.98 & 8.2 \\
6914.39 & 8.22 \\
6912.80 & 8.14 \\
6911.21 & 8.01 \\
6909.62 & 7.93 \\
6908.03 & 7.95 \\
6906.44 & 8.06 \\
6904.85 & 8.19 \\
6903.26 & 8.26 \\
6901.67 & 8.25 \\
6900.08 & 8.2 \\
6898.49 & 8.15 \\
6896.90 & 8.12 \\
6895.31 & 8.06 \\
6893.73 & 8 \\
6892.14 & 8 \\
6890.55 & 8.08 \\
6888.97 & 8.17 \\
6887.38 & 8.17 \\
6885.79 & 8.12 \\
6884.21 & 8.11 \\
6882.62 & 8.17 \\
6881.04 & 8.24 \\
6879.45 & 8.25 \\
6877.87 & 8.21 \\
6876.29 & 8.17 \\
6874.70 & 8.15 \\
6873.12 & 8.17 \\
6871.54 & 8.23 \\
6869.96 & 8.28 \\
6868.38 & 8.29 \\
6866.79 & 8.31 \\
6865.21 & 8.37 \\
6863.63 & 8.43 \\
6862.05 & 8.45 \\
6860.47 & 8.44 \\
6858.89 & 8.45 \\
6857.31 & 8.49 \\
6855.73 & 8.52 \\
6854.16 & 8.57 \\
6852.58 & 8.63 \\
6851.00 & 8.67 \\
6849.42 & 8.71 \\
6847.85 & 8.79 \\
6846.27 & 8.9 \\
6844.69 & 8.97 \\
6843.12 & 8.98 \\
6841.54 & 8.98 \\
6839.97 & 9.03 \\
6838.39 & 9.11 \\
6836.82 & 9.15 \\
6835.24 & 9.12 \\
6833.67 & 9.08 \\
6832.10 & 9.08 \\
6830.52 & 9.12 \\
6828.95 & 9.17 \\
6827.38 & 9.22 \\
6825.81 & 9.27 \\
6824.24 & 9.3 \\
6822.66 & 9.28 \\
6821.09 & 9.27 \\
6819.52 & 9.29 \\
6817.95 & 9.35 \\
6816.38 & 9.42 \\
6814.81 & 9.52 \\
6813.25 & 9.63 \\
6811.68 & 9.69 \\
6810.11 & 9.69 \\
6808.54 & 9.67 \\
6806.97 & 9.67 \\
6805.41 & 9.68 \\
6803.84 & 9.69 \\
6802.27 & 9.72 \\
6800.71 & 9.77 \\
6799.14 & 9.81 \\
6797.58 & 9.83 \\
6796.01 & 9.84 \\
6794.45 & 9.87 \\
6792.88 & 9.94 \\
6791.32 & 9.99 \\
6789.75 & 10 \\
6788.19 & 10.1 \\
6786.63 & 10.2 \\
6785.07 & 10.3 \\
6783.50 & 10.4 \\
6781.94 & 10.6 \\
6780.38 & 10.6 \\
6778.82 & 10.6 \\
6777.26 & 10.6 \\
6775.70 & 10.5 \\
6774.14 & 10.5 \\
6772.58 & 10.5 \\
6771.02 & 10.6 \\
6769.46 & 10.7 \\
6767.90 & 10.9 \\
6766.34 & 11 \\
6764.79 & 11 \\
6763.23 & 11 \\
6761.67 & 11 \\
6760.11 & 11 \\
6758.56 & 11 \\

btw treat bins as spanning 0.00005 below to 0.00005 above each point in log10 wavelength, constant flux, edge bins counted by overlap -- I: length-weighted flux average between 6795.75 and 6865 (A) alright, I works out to 9.16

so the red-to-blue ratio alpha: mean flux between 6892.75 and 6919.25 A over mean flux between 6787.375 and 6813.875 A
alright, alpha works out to 0.83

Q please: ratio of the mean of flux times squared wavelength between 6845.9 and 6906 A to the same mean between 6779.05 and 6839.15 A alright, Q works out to 0.88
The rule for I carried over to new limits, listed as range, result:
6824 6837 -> 9.16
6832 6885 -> 8.57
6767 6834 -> 9.86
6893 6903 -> 8.14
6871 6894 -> 8.15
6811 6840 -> 9.27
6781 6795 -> 10.2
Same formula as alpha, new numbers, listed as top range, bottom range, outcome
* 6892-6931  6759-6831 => 0.80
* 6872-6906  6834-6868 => 0.94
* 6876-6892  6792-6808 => 0.83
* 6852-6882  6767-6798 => 0.81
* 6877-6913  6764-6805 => 0.79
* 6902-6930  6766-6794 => 0.77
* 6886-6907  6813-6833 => 0.87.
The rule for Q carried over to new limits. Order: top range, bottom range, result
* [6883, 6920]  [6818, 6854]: 0.91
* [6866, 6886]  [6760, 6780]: 0.79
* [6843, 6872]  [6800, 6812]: 0.89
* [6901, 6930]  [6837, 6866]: 0.94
